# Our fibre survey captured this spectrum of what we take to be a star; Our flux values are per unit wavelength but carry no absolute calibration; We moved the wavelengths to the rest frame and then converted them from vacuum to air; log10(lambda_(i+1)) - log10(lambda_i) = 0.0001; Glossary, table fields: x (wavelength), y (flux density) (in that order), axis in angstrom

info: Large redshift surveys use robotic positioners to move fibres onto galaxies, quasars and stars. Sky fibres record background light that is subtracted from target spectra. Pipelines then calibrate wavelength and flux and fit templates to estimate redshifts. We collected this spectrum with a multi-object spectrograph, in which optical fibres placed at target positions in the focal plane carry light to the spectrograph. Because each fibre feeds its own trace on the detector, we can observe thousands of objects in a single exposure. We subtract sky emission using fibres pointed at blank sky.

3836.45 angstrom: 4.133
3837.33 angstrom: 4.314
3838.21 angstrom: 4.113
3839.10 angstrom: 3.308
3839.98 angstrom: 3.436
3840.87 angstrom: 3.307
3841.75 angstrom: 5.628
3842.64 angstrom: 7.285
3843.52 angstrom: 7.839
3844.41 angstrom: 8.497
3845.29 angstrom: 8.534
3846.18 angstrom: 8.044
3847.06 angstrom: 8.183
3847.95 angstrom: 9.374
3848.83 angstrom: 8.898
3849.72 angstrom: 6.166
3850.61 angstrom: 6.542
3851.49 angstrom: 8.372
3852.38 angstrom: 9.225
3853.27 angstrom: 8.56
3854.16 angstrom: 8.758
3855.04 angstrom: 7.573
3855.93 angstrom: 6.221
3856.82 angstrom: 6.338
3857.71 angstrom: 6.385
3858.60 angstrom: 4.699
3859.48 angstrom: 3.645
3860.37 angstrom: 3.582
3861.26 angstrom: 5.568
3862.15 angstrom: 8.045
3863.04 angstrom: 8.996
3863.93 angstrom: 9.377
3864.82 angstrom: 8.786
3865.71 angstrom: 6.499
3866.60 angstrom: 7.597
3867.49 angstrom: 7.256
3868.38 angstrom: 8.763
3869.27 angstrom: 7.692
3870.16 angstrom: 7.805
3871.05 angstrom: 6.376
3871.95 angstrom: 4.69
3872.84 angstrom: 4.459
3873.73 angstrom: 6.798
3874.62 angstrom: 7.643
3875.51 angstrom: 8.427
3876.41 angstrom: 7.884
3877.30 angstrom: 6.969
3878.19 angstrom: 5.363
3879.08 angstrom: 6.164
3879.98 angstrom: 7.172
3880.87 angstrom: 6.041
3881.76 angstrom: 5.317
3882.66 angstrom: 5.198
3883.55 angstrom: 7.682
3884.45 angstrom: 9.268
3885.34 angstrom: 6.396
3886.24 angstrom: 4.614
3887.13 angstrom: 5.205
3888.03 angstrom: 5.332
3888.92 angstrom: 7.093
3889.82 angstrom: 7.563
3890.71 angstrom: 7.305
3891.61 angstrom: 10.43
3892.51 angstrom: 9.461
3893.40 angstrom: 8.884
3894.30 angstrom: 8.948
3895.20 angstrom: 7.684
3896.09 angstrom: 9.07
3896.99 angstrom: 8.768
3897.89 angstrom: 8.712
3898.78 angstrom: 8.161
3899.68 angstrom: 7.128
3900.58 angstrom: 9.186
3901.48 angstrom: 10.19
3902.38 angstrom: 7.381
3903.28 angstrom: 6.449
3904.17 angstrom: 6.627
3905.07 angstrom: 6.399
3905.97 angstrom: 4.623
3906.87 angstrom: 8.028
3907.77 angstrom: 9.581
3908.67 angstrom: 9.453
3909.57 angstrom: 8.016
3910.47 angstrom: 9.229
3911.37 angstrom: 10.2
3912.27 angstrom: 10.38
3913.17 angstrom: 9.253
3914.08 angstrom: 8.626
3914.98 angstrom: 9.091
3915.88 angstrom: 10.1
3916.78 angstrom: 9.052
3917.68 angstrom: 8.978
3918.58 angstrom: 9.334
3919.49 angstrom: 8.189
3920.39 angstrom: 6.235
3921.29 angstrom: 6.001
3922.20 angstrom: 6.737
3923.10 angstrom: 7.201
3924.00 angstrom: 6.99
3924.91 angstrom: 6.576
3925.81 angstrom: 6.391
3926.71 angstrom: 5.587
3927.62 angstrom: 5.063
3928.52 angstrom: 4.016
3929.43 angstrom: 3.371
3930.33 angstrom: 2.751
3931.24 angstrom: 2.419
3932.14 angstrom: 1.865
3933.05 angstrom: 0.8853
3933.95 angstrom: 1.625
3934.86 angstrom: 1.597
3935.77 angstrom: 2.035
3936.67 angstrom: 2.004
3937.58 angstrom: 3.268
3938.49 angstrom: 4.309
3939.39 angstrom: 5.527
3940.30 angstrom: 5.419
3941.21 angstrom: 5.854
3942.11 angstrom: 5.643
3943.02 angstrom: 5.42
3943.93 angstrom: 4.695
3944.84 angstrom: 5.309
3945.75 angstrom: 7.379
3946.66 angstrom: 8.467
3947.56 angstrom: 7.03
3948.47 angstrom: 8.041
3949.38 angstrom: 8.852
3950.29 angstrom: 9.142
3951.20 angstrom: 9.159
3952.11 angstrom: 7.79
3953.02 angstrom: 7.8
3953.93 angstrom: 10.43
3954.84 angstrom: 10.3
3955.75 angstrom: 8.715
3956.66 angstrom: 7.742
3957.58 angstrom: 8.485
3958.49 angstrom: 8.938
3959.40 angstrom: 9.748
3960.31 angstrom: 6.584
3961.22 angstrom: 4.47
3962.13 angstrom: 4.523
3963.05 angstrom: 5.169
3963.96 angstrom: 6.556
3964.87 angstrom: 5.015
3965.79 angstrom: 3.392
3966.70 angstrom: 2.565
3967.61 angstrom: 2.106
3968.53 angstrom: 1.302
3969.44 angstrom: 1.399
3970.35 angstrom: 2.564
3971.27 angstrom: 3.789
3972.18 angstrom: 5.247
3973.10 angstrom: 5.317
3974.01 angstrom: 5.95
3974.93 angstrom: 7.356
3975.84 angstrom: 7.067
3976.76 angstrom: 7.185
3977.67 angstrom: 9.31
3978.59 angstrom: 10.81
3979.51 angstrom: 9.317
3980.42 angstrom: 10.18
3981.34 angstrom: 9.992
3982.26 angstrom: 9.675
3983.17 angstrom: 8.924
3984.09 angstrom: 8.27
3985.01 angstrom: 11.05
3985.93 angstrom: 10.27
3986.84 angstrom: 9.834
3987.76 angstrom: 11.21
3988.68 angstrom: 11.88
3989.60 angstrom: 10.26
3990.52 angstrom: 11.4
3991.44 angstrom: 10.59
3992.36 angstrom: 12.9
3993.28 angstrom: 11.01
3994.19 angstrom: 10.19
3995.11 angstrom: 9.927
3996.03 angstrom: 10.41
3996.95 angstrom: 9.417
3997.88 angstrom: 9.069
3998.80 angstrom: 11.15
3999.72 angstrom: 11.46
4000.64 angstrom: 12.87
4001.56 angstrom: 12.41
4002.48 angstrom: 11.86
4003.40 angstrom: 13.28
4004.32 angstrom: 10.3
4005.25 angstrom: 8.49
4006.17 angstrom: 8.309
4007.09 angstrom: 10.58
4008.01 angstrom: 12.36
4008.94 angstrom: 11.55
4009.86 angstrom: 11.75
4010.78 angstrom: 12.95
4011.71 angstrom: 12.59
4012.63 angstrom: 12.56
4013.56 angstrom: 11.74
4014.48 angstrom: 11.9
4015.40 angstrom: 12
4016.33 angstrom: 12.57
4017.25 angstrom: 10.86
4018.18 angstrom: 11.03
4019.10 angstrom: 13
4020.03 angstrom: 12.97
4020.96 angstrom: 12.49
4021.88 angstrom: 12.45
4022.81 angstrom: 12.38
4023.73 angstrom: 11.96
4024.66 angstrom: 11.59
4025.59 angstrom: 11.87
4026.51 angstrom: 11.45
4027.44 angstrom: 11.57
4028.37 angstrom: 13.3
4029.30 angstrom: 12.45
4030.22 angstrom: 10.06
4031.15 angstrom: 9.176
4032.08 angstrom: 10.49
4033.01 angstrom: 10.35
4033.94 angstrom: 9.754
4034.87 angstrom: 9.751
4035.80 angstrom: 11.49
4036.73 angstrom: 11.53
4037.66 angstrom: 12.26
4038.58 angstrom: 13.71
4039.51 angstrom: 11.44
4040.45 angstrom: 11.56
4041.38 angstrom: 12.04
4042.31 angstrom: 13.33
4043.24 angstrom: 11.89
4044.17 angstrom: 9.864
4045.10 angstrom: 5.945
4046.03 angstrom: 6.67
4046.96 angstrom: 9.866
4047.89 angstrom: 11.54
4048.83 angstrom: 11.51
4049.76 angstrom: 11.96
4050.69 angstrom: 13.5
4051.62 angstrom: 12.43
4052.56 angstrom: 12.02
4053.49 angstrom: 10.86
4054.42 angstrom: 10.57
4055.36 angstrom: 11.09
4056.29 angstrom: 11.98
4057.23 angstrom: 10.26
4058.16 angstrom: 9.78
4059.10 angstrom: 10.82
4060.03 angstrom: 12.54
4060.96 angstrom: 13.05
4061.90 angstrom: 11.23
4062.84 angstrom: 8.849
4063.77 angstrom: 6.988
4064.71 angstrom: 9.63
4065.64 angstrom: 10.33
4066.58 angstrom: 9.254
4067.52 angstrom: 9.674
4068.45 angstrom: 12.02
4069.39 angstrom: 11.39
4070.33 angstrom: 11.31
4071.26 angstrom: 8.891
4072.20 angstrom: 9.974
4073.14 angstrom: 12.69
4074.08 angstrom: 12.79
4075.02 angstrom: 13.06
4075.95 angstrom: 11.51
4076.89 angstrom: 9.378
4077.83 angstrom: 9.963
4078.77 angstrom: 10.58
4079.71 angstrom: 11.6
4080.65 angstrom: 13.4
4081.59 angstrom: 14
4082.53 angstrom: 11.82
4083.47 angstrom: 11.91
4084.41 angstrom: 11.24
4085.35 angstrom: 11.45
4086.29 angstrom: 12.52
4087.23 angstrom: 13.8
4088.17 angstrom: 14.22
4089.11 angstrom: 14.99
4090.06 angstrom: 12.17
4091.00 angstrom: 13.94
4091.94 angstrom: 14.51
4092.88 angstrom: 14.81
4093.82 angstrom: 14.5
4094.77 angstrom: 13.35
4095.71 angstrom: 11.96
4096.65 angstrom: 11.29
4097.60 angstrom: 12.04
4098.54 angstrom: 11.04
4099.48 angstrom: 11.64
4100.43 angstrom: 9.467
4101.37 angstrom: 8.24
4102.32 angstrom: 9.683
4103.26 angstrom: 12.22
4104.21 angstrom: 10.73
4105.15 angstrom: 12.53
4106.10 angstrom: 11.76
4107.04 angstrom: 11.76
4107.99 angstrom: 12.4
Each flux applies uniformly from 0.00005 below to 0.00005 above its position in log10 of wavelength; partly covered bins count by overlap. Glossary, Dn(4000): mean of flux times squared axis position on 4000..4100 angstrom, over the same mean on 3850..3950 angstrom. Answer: 1.8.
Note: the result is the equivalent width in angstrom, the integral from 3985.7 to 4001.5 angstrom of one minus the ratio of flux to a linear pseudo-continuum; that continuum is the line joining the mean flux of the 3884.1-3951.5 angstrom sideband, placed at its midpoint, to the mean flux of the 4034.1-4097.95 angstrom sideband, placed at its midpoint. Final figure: -2.8 angstrom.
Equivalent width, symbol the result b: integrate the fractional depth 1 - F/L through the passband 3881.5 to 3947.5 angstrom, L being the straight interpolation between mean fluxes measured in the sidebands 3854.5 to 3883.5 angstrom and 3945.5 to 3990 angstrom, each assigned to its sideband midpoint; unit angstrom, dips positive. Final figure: 3.3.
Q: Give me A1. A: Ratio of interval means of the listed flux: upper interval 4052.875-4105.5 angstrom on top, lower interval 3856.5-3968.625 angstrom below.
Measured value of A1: 1.71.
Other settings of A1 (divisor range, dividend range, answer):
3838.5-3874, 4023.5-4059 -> 1.61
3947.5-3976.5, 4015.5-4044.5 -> 1.84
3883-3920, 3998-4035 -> 1.41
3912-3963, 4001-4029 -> 1.84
